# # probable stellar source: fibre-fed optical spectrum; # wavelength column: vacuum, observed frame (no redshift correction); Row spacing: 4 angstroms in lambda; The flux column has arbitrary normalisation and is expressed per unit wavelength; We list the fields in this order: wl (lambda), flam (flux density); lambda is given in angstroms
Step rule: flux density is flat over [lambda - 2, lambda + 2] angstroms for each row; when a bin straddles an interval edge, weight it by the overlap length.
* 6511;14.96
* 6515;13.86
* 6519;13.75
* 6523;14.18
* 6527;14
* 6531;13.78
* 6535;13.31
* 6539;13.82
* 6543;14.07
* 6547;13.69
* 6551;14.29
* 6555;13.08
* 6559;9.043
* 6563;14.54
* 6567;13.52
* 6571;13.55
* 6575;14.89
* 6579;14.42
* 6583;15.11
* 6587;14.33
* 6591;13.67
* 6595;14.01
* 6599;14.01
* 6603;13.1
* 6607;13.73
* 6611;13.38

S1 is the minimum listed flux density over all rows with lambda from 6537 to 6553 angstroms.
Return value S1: 13.69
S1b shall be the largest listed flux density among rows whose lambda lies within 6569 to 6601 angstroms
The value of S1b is 15.11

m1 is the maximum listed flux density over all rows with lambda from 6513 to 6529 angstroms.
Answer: 14.18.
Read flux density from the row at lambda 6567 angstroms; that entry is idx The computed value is 13.52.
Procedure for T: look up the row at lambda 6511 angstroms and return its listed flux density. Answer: 14.96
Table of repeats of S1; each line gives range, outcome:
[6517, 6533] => 13.75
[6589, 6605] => 13.1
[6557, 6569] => 9.043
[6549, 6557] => 13.08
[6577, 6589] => 14.33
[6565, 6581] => 13.52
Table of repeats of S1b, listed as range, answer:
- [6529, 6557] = 14.29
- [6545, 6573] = 14.54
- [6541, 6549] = 14.07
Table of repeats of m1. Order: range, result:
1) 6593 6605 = 14.01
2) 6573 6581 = 14.89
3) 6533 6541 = 13.82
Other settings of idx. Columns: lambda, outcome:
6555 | 13.08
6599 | 14.01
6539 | 13.82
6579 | 14.42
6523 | 14.18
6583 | 15.11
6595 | 14.01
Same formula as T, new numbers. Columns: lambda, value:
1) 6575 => 14.89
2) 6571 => 13.55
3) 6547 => 13.69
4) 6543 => 14.07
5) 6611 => 13.38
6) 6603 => 13.1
